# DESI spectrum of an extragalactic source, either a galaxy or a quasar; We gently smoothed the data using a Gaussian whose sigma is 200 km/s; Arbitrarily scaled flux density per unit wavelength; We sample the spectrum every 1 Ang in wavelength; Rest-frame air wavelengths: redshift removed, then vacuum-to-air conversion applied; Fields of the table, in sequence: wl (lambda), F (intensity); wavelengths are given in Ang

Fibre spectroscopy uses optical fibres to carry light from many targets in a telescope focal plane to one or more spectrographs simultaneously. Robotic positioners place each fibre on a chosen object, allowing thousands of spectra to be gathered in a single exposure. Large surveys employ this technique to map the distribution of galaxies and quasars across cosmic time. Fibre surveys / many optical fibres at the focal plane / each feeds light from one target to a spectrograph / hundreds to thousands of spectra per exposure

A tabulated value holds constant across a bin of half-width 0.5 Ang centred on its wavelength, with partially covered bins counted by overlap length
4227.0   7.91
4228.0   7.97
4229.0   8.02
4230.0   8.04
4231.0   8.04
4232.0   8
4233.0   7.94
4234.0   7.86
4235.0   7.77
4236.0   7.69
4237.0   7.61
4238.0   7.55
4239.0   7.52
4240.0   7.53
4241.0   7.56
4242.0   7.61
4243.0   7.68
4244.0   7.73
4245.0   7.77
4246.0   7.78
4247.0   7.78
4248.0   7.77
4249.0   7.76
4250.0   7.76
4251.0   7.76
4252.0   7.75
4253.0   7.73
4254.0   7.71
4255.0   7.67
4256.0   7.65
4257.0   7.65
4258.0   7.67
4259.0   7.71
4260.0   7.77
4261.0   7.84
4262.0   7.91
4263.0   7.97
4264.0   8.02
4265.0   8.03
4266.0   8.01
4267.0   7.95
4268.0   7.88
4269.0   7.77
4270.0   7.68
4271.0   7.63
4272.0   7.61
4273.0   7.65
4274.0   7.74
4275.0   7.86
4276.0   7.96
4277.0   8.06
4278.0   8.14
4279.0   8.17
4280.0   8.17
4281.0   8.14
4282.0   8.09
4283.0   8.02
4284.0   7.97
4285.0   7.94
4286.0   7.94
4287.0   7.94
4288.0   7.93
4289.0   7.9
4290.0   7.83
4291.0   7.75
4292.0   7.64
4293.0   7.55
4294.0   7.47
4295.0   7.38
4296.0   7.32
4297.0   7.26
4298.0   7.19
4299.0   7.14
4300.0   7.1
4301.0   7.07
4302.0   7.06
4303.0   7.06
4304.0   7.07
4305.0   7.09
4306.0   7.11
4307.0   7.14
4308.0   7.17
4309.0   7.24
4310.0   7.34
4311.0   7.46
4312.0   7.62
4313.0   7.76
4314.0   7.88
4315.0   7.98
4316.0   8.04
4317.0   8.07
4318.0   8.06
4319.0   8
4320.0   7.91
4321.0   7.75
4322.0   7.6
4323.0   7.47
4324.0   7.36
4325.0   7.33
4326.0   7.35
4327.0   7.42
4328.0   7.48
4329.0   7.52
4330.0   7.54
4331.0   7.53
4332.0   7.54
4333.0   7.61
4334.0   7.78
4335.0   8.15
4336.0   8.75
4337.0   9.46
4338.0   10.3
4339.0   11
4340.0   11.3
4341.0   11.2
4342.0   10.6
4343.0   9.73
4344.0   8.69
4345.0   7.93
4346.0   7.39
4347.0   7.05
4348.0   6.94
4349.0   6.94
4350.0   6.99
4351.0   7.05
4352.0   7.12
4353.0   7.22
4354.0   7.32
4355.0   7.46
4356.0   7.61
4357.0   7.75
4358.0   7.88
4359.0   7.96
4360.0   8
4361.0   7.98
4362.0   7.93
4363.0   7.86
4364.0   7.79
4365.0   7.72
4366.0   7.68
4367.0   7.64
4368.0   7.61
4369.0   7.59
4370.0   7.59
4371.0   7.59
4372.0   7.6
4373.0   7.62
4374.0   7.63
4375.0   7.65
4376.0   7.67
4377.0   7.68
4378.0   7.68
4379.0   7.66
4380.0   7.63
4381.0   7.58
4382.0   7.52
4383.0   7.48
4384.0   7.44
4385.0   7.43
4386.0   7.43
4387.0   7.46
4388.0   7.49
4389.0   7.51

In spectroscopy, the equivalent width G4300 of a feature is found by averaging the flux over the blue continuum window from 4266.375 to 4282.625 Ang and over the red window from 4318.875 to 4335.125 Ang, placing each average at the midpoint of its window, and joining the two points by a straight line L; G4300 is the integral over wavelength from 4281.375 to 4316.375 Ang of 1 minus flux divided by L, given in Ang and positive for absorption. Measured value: 1.0 Ang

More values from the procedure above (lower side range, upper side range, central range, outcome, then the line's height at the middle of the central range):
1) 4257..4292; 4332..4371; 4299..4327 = 1.91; 8.03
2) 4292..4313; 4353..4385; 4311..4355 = -3.70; 7.45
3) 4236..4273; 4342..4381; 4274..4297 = -0.38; 7.73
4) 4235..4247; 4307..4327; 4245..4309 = -0.34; 7.64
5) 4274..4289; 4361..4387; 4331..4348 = -2.52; 7.77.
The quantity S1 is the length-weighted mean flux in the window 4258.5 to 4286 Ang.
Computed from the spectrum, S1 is 7.91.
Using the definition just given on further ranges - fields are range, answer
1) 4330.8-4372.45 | 8.12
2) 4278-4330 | 7.6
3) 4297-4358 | 7.84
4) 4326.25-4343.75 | 8.85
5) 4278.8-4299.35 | 7.75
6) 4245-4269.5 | 7.8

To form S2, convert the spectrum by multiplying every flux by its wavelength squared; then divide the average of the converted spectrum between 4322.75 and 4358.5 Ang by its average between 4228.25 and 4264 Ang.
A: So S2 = 1.09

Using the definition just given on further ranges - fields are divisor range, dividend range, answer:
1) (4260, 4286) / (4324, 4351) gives 1.08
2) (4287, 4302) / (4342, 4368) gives 1.06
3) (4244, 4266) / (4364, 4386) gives 1.03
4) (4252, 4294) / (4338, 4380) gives 1.06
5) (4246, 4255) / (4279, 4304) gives 1.00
